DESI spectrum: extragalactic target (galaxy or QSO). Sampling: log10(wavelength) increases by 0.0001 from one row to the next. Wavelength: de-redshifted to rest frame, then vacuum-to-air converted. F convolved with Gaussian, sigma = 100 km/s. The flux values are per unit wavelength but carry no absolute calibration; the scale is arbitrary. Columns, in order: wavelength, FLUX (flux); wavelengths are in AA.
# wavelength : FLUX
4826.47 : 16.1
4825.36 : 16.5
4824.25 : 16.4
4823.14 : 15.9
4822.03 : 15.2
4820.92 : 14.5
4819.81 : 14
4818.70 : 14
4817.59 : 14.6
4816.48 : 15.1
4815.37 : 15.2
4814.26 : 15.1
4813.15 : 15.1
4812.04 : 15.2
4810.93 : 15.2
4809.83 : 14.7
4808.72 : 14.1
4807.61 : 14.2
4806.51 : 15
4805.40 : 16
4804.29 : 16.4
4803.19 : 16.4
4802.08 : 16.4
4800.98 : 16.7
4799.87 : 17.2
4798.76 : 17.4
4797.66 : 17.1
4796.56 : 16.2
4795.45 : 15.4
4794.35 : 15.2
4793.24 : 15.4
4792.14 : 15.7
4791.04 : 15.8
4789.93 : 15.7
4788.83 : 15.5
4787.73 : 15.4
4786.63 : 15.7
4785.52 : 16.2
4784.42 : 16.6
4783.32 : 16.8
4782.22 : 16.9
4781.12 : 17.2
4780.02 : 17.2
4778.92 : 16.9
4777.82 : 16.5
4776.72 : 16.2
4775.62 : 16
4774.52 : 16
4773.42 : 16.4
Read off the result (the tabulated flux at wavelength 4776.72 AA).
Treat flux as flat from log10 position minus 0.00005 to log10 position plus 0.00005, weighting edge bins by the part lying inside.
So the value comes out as 16.2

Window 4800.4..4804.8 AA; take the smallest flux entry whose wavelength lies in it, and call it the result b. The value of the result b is 16.4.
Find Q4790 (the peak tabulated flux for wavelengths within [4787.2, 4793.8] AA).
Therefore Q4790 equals 15.8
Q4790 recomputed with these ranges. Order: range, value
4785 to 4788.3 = 16.2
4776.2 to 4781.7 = 17.2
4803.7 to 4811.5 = 16.4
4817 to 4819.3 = 14.6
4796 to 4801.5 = 17.4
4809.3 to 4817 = 15.2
